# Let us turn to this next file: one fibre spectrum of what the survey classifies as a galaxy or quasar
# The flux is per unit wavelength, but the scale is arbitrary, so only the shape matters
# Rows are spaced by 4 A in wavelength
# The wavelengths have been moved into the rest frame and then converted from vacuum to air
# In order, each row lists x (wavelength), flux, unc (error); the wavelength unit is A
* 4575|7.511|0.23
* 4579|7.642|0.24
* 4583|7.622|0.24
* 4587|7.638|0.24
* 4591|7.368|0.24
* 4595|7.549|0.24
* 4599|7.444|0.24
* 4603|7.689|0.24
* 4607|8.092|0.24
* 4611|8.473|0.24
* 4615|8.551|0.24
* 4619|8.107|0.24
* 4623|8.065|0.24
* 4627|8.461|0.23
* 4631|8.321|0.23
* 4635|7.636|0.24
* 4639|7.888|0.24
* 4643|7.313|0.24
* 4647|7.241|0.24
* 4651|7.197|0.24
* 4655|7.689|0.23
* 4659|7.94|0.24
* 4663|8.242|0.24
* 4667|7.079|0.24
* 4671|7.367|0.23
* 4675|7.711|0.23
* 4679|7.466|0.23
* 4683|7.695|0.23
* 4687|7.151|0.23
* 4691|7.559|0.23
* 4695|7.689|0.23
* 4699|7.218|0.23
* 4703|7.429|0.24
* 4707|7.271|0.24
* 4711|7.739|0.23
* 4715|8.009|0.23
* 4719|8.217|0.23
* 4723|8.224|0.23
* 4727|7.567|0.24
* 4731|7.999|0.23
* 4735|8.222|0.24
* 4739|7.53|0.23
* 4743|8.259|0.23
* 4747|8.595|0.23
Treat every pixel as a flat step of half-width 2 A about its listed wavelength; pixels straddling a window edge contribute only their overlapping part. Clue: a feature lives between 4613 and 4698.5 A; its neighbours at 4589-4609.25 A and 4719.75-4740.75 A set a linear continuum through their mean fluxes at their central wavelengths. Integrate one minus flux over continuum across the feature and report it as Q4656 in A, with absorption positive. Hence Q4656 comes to 0.4 A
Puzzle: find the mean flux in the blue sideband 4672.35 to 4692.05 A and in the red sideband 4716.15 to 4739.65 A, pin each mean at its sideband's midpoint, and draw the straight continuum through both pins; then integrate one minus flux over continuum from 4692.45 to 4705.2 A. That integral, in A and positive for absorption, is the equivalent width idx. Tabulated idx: 0.4 A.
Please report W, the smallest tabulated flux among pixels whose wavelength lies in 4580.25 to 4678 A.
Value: 7.079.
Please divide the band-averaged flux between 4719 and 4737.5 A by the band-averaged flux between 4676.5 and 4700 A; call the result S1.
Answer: 1.07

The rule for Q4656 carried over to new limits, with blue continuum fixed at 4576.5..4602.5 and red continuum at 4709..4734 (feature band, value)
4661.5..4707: 2.1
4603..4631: -2.2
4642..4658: 0.7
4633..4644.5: 0.1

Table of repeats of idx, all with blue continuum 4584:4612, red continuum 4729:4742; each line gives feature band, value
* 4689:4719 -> 1.1 A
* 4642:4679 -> 1.4 A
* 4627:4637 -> -0.4 A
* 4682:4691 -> 0.5 A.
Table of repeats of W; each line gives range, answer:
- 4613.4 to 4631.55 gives 8.065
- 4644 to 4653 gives 7.197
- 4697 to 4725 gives 7.218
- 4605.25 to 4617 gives 8.092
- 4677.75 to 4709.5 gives 7.151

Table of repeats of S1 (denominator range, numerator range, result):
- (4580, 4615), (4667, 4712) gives 0.96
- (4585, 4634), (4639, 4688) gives 0.94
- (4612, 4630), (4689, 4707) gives 0.90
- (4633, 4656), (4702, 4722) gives 1.04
